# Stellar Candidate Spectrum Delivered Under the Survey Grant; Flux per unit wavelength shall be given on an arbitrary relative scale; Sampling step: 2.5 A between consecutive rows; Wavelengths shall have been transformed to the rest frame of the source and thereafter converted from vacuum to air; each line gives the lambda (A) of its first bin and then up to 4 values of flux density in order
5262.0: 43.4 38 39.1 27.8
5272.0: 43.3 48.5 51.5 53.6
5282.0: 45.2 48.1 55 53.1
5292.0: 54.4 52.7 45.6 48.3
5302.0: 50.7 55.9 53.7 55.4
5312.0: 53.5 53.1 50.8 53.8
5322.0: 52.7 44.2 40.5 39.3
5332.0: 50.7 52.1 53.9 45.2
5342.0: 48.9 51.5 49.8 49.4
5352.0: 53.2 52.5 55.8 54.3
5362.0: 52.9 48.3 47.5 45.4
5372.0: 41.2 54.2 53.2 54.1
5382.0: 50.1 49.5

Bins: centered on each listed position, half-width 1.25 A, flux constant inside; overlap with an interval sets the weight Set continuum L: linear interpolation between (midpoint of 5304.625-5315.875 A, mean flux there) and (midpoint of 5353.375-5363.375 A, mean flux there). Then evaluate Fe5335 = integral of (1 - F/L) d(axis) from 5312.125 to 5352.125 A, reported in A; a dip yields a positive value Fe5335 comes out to 3.4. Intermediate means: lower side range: 54.1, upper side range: 53.8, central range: 49.3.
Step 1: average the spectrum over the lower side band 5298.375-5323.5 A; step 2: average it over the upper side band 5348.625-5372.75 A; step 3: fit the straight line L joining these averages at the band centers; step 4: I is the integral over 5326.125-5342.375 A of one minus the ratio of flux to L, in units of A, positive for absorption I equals 1.3 A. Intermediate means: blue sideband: 52.7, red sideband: 50.2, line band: 47.3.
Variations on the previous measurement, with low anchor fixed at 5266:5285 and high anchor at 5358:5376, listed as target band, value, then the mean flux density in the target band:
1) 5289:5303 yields -1.6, 50.7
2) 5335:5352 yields -0.7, 50.1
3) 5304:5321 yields -2.6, 53.6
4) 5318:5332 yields 0.1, 46.6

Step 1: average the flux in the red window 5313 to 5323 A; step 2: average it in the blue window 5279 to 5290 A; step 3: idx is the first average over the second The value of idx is 1.04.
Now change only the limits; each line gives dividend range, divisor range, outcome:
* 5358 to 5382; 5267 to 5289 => 1.08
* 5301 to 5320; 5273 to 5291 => 1.05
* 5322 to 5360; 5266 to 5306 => 1.02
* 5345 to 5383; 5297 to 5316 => 0.97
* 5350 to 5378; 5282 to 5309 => 0.98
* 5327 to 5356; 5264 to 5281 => 1.14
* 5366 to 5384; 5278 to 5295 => 0.96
